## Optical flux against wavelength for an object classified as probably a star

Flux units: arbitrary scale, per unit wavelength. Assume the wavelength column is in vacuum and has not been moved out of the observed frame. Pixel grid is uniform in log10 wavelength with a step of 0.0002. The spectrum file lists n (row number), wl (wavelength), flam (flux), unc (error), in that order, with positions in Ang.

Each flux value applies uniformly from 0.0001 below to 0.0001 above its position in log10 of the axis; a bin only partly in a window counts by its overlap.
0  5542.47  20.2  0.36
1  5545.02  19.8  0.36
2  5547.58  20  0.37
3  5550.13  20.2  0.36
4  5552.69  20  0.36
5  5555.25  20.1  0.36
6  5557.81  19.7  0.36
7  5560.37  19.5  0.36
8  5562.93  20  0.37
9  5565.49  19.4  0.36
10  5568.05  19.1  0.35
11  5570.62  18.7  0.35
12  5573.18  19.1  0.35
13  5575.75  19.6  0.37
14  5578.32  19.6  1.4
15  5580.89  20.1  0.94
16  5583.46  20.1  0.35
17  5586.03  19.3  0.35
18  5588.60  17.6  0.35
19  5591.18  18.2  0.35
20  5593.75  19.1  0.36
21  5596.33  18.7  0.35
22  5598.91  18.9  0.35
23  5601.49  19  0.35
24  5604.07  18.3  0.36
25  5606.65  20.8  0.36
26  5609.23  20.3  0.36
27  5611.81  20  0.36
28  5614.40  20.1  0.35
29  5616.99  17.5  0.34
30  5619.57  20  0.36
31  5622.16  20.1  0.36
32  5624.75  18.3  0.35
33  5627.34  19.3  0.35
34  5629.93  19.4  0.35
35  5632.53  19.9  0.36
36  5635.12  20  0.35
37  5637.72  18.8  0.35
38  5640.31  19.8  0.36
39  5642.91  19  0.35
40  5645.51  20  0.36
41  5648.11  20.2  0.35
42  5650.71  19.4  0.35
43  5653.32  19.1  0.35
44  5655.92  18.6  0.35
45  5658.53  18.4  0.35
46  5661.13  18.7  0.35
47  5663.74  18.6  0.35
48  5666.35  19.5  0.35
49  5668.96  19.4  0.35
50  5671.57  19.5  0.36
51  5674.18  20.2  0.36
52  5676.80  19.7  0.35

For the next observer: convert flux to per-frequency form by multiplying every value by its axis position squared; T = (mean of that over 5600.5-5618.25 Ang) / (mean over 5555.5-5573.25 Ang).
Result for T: 1.02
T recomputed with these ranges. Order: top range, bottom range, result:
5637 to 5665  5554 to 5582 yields 1.01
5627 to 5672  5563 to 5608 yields 1.03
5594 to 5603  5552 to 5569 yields 0.97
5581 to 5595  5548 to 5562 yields 0.96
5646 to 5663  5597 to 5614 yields 0.99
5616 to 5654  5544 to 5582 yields 1.01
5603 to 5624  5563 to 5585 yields 1.02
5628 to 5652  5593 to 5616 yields 1.02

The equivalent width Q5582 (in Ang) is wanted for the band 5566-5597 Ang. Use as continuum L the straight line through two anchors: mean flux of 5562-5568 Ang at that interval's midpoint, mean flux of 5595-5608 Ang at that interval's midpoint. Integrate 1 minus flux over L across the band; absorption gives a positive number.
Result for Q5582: 0.4 Ang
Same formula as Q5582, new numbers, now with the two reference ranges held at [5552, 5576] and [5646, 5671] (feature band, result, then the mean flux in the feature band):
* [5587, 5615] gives 0.29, 19.2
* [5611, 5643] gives -0.24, 19.4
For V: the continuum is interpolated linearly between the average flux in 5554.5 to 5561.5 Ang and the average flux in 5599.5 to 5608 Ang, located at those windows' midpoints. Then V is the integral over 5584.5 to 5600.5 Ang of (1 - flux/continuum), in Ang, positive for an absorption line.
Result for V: 0.6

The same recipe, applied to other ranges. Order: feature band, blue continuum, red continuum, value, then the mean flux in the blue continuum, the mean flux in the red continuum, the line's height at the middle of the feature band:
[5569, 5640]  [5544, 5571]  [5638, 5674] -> 0.7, 19.7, 19.3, 19.5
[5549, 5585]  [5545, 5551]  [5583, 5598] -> -0.4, 20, 18.8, 19.5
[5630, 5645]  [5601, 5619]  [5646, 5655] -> 0.0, 19.5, 19.6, 19.5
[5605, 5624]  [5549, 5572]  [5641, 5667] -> -0.4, 19.6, 19.2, 19.4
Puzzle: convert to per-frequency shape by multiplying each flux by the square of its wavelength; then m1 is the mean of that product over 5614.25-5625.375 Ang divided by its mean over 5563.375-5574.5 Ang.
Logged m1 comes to 1.0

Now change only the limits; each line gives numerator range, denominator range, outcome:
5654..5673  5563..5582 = 1.01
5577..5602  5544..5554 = 0.97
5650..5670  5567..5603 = 1.02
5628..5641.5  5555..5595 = 1.04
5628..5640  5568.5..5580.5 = 1.03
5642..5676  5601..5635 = 1.00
